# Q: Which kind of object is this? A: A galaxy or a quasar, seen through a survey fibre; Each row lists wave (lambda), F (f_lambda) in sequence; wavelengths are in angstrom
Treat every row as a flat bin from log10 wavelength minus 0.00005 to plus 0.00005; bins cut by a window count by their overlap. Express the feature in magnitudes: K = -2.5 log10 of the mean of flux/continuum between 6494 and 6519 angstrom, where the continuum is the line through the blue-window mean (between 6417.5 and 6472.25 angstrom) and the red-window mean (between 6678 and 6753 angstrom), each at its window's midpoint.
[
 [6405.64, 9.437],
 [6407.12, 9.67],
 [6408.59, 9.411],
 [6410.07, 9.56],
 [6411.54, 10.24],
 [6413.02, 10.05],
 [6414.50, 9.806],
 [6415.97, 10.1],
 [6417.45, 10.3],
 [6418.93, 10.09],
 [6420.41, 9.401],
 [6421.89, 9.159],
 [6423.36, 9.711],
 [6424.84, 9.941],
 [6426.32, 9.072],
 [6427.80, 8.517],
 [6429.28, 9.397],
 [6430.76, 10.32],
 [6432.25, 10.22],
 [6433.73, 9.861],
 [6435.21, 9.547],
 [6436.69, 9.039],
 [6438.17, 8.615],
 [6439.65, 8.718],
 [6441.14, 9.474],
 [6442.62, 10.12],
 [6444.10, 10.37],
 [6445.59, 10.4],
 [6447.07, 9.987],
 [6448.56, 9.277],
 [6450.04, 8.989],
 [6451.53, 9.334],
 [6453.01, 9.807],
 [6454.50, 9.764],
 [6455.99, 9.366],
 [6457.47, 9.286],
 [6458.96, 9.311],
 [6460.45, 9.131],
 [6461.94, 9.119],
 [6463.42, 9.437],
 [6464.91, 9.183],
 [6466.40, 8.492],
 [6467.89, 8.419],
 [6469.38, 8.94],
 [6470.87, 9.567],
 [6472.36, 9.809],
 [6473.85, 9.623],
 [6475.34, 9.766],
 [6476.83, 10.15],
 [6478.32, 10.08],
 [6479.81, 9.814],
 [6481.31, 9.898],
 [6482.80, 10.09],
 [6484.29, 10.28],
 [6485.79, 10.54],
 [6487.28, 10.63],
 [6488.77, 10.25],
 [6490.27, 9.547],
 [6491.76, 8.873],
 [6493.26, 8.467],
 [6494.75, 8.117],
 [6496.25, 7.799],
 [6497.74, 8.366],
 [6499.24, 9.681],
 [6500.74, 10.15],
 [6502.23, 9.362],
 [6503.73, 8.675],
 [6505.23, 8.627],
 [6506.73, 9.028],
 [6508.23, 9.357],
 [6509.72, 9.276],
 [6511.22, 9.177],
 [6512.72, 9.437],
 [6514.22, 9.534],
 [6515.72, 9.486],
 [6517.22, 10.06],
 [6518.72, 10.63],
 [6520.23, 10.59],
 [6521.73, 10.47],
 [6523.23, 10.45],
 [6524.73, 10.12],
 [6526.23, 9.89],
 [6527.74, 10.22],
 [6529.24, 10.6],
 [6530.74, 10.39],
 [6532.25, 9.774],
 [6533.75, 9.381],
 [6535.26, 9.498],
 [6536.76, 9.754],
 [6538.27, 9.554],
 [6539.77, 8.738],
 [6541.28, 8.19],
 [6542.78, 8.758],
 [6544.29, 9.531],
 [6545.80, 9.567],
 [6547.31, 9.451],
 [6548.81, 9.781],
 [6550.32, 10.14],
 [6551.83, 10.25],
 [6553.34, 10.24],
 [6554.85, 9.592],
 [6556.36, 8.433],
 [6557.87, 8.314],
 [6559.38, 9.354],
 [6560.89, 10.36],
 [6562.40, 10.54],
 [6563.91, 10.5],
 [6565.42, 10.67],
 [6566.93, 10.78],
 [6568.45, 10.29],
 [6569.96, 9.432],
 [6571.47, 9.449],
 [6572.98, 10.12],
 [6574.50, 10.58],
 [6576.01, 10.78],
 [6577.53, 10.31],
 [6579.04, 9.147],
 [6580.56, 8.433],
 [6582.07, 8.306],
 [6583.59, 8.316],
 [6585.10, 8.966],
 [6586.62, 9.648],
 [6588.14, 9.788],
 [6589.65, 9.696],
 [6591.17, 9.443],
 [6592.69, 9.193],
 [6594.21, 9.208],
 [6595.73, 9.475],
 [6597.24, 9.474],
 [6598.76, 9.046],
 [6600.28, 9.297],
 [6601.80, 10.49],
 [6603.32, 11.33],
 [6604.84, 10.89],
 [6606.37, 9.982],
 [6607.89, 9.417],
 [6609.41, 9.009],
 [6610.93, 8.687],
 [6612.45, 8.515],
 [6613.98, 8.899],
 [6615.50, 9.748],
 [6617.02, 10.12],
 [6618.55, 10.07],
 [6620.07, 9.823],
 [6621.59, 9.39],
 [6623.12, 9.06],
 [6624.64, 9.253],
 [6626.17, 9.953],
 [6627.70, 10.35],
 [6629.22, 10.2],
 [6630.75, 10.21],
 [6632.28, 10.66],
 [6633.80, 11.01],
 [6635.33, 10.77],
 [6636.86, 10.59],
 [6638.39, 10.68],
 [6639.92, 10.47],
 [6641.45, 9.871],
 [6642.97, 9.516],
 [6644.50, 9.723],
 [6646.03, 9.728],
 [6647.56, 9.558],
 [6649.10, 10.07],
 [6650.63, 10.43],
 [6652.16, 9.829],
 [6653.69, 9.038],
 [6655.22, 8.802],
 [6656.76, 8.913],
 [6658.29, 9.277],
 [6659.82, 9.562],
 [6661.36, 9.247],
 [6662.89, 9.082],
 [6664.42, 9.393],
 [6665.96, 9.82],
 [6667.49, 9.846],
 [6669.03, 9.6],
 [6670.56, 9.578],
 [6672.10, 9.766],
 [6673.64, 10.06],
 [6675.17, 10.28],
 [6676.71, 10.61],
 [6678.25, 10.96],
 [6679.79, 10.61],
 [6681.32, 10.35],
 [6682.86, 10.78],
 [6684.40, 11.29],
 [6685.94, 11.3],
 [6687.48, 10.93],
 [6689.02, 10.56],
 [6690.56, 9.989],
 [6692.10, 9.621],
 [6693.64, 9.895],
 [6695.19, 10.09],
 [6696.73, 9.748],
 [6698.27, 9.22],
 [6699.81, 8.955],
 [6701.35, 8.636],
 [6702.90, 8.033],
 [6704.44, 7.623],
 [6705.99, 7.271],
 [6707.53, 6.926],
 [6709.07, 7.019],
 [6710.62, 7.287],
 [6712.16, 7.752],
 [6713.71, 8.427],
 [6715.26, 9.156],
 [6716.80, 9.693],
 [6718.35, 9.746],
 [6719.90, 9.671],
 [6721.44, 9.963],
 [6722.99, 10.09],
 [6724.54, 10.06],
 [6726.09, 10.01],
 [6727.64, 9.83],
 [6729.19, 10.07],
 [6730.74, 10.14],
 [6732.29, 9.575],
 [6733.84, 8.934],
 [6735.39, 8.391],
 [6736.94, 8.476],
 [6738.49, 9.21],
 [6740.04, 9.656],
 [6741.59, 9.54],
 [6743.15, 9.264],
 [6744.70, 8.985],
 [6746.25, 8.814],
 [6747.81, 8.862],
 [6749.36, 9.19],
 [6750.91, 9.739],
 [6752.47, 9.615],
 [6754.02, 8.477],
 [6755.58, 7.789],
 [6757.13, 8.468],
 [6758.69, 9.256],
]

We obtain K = 0.03 mag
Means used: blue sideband 9.44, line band 9.2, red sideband 9.37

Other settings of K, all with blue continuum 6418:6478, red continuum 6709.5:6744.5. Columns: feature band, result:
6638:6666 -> -0.03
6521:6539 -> -0.07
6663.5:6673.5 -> -0.04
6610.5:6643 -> -0.06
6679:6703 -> -0.08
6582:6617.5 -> -0.01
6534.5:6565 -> -0.02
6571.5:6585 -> -0.01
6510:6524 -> -0.06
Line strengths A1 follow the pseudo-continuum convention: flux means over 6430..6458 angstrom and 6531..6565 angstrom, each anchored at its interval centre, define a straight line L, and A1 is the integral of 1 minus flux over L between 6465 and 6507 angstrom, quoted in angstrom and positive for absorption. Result 0.8 angstrom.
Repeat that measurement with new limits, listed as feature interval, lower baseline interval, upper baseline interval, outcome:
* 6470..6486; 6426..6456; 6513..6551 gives -0.5 angstrom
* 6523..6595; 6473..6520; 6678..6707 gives -0.5 angstrom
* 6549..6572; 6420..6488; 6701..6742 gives -1.4 angstrom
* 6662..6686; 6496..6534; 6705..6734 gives -2.6 angstrom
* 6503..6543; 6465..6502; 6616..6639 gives 0.1 angstrom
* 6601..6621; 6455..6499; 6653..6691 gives 0.1 angstrom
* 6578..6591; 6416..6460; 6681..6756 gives 0.5 angstrom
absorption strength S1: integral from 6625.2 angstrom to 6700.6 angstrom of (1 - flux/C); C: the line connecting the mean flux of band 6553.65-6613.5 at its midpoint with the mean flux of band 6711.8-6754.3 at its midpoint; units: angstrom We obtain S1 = -4.2 angstrom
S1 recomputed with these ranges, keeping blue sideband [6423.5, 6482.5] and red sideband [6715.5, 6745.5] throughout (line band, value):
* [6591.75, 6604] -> -0.2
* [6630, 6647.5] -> -1.4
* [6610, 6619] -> 0.2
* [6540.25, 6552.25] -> 0.1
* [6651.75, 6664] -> 0.4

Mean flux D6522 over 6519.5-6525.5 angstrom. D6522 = 10.4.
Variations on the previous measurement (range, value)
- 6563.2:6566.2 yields 10.6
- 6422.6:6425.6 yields 9.84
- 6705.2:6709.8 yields 7.08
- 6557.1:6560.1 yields 8.83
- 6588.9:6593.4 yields 9.44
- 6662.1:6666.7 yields 9.43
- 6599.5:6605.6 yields 10.5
